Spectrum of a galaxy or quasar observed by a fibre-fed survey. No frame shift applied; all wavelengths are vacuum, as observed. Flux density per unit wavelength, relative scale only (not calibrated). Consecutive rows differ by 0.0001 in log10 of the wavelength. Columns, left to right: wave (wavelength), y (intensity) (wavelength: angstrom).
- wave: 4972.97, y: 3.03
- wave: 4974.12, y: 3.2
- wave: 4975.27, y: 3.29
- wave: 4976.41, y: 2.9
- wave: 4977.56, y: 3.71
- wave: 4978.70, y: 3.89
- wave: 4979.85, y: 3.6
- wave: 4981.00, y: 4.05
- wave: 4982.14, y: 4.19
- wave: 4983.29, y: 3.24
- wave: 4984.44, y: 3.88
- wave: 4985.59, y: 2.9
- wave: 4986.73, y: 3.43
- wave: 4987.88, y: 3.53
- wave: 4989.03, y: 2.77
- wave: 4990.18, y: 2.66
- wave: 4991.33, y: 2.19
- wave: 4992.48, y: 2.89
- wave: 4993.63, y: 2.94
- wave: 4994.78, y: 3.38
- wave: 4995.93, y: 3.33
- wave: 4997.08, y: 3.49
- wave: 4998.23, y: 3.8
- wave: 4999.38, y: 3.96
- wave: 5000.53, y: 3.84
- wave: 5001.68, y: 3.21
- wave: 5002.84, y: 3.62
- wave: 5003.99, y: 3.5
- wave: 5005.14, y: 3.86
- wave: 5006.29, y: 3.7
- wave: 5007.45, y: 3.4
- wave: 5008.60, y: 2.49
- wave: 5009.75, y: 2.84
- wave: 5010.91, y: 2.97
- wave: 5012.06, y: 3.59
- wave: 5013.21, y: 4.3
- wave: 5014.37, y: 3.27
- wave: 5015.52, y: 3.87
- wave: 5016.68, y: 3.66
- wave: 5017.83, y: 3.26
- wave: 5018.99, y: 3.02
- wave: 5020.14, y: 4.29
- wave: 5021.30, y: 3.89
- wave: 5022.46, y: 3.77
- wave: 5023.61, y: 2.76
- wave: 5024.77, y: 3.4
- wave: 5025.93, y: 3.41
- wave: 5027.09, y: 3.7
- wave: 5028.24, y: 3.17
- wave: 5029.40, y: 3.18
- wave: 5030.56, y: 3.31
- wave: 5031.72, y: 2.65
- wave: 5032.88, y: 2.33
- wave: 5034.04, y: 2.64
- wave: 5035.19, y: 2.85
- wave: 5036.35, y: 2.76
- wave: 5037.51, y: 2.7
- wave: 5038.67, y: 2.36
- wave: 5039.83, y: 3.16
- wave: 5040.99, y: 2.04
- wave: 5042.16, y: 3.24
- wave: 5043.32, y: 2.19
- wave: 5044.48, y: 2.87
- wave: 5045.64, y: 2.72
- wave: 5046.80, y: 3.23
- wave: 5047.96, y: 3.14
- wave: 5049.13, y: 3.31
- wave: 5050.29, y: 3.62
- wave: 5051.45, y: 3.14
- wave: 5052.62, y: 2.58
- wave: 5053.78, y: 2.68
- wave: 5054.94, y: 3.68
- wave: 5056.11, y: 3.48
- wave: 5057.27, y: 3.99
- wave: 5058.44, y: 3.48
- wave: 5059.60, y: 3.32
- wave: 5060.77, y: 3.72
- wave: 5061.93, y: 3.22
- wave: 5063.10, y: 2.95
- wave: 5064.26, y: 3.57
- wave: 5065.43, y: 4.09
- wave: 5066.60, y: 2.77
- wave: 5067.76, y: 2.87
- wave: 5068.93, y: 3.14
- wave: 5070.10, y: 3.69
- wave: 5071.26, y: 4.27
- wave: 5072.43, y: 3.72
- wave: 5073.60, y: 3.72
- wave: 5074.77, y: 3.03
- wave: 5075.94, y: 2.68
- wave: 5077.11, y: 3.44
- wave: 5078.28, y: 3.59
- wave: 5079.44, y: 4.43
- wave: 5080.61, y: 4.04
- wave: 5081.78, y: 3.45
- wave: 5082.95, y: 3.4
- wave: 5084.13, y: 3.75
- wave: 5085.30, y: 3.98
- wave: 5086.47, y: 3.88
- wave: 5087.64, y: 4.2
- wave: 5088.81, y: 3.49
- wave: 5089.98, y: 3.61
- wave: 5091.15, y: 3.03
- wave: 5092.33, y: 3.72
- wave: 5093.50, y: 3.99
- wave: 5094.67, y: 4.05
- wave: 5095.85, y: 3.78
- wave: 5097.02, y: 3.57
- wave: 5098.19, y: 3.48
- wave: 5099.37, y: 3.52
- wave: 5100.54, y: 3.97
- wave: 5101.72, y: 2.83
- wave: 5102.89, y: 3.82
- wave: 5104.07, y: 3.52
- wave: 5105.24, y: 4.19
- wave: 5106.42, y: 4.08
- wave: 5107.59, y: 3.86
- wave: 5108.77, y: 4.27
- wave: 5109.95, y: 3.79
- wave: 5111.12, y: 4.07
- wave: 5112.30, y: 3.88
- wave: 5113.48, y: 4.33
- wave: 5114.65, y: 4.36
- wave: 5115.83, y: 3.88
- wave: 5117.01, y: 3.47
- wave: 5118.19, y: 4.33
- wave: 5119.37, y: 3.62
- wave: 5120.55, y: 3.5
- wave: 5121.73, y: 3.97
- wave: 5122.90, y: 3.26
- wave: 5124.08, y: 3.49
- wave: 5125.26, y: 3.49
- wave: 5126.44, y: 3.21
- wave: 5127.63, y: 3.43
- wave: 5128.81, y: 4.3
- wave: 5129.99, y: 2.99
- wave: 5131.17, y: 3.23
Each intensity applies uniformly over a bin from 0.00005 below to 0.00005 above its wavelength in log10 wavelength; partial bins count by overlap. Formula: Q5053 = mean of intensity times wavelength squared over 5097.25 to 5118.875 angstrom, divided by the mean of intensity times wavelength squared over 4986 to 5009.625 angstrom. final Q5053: 1.23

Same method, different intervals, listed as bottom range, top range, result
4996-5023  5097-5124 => 1.12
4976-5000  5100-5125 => 1.19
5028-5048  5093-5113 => 1.40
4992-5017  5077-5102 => 1.11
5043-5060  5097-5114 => 1.23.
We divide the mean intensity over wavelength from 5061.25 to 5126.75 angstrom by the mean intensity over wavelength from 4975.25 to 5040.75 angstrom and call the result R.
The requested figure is 1.1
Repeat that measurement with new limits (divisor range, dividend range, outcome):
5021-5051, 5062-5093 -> 1.18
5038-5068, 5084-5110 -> 1.20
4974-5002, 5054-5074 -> 1.04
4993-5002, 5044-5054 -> 0.87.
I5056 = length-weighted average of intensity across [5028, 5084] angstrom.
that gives 3.21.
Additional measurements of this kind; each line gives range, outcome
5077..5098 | 3.75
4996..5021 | 3.52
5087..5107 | 3.7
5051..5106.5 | 3.55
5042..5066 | 3.25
